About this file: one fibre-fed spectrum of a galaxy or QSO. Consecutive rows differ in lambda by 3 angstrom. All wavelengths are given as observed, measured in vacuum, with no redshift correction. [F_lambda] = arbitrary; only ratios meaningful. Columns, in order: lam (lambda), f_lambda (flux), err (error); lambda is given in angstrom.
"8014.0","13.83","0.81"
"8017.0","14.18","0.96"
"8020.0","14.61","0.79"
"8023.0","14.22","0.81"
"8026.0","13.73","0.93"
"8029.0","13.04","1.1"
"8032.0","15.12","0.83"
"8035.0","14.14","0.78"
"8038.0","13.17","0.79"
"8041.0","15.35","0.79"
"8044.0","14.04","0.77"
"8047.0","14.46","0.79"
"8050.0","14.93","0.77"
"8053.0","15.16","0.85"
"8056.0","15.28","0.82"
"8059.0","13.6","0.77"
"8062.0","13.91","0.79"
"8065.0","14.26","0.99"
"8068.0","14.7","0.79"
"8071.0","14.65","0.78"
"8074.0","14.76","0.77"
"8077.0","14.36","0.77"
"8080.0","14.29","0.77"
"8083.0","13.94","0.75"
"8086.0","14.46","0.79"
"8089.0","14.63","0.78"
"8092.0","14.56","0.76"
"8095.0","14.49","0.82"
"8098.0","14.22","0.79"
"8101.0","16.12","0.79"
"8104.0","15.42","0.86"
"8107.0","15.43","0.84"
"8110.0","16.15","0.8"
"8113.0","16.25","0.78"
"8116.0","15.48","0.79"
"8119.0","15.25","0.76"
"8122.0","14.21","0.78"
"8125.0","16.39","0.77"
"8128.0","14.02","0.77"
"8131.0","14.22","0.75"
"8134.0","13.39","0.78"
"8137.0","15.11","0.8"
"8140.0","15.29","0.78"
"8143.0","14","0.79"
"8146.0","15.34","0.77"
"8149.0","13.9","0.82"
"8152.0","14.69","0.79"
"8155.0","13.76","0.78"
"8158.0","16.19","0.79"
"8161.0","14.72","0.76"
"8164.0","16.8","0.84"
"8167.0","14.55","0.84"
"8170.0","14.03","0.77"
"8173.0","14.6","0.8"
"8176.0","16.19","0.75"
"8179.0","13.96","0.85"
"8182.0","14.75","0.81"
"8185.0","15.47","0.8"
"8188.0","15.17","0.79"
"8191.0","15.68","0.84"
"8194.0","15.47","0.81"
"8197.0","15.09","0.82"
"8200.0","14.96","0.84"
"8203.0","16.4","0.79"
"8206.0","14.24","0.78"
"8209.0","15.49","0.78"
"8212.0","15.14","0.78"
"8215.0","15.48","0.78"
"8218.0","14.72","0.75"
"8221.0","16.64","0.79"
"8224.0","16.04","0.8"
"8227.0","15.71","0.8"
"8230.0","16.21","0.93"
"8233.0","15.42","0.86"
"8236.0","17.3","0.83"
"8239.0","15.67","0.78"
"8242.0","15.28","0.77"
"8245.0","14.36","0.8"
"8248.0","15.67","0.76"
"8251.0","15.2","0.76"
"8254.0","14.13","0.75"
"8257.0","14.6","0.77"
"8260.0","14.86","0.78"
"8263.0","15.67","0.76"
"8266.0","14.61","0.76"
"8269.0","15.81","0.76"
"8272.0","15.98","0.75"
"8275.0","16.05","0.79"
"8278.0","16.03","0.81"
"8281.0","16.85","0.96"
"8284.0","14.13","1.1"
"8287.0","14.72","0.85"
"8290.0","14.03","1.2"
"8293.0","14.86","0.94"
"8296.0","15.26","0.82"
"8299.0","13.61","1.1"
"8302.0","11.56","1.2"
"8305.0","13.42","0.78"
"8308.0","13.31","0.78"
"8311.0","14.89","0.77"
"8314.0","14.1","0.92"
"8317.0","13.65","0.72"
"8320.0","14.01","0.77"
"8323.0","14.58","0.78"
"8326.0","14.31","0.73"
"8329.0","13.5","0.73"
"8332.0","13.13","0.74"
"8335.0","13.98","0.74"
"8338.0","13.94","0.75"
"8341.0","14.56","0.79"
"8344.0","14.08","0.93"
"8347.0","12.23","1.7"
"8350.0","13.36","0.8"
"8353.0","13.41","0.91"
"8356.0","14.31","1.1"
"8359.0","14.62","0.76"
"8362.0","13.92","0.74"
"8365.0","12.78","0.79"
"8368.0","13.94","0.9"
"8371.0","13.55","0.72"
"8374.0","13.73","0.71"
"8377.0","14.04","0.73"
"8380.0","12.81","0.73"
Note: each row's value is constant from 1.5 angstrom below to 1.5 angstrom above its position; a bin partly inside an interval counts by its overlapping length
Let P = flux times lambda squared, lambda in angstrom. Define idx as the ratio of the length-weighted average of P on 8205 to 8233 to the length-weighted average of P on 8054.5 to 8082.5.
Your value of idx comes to 1.12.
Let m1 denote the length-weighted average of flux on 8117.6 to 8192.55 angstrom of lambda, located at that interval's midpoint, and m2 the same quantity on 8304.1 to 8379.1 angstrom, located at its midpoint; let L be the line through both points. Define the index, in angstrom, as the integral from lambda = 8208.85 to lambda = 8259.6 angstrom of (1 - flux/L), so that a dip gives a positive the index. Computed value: -3.7 angstrom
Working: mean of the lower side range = 14.9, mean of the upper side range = 13.8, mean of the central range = 15.5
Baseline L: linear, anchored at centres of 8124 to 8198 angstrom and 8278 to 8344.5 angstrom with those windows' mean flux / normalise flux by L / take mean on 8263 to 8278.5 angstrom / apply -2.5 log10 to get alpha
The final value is -0.10 mag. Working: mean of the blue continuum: 14.9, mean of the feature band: 15.7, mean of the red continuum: 14.2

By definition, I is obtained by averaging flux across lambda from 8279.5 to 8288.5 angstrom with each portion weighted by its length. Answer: 15.2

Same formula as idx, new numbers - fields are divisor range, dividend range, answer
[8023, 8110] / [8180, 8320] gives 1.08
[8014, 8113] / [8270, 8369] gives 1.04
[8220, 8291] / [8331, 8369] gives 0.91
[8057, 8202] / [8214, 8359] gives 1.03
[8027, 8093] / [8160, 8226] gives 1.10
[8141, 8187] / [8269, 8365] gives 0.99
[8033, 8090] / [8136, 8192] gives 1.06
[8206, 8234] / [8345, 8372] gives 0.90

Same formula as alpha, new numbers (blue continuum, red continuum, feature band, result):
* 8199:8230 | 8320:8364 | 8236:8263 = -0.01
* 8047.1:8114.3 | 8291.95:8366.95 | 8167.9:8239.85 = -0.08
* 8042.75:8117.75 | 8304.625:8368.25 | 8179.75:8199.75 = -0.06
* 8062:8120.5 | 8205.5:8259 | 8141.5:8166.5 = 0.02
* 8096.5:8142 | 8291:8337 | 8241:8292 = -0.07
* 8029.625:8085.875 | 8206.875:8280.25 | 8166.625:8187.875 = 0.02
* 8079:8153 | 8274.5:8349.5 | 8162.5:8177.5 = -0.04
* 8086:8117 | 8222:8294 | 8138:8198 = 0.02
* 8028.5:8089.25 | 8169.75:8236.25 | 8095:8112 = -0.05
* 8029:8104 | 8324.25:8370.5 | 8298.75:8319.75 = 0.02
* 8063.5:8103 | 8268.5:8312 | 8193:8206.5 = -0.05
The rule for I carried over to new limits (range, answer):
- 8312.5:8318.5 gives 13.9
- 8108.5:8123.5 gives 15.5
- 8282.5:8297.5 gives 14.6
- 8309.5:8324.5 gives 14.2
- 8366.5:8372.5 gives 13.7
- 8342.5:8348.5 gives 13.2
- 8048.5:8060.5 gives 14.7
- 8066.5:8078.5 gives 14.6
